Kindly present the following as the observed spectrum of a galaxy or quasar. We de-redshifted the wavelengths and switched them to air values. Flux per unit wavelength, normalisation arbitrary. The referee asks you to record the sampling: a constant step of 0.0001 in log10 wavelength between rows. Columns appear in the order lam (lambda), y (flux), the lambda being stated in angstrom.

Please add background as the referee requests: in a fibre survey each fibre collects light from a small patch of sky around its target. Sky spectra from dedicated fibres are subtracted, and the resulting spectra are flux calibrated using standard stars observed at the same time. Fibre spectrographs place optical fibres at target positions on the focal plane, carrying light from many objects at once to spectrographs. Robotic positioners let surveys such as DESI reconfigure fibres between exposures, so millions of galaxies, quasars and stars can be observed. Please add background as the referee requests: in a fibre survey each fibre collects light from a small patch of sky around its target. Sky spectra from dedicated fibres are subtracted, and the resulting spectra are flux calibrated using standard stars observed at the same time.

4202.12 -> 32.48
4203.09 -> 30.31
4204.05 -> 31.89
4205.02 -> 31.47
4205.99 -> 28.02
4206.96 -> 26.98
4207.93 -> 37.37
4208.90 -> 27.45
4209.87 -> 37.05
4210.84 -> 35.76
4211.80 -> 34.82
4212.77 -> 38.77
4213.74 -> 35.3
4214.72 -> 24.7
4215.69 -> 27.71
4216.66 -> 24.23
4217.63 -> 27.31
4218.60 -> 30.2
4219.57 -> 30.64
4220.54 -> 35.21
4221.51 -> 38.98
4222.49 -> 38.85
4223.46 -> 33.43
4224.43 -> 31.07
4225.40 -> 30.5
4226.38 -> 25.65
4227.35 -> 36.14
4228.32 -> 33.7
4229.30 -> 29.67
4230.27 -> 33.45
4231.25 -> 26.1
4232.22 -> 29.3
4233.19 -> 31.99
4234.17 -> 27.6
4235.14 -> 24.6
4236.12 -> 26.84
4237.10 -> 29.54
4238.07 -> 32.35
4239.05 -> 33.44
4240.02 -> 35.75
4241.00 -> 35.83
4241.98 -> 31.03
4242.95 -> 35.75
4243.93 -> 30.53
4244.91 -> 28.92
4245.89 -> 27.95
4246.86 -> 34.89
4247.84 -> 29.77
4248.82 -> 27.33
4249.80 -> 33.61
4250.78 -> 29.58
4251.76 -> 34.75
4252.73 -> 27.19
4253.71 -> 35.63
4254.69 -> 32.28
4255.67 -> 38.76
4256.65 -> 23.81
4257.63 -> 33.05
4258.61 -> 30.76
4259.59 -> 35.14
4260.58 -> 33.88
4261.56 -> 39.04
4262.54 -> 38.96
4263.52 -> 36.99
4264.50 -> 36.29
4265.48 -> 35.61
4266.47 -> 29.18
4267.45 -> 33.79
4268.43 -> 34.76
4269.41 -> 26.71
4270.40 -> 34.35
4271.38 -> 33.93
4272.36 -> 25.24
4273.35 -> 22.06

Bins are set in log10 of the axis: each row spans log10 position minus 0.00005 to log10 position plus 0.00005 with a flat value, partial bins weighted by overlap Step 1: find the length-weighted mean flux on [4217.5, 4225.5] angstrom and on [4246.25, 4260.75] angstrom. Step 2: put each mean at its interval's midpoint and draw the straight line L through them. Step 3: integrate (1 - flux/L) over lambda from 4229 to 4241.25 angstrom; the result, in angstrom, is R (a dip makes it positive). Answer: 0.9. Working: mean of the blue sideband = 33.3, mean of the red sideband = 32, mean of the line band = 30.4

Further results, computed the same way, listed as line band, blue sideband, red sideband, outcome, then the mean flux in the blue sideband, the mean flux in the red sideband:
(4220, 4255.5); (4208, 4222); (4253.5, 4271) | 1.3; 32.2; 33.8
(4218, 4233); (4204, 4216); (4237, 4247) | 0.1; 32.2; 32.4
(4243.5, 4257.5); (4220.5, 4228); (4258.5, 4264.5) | 1.7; 33.6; 36.1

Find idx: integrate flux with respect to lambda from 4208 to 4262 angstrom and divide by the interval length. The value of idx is 31.8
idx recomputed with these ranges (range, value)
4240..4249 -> 31.7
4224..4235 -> 30.3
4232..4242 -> 30.8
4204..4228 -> 32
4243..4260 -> 31.5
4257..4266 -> 35.3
